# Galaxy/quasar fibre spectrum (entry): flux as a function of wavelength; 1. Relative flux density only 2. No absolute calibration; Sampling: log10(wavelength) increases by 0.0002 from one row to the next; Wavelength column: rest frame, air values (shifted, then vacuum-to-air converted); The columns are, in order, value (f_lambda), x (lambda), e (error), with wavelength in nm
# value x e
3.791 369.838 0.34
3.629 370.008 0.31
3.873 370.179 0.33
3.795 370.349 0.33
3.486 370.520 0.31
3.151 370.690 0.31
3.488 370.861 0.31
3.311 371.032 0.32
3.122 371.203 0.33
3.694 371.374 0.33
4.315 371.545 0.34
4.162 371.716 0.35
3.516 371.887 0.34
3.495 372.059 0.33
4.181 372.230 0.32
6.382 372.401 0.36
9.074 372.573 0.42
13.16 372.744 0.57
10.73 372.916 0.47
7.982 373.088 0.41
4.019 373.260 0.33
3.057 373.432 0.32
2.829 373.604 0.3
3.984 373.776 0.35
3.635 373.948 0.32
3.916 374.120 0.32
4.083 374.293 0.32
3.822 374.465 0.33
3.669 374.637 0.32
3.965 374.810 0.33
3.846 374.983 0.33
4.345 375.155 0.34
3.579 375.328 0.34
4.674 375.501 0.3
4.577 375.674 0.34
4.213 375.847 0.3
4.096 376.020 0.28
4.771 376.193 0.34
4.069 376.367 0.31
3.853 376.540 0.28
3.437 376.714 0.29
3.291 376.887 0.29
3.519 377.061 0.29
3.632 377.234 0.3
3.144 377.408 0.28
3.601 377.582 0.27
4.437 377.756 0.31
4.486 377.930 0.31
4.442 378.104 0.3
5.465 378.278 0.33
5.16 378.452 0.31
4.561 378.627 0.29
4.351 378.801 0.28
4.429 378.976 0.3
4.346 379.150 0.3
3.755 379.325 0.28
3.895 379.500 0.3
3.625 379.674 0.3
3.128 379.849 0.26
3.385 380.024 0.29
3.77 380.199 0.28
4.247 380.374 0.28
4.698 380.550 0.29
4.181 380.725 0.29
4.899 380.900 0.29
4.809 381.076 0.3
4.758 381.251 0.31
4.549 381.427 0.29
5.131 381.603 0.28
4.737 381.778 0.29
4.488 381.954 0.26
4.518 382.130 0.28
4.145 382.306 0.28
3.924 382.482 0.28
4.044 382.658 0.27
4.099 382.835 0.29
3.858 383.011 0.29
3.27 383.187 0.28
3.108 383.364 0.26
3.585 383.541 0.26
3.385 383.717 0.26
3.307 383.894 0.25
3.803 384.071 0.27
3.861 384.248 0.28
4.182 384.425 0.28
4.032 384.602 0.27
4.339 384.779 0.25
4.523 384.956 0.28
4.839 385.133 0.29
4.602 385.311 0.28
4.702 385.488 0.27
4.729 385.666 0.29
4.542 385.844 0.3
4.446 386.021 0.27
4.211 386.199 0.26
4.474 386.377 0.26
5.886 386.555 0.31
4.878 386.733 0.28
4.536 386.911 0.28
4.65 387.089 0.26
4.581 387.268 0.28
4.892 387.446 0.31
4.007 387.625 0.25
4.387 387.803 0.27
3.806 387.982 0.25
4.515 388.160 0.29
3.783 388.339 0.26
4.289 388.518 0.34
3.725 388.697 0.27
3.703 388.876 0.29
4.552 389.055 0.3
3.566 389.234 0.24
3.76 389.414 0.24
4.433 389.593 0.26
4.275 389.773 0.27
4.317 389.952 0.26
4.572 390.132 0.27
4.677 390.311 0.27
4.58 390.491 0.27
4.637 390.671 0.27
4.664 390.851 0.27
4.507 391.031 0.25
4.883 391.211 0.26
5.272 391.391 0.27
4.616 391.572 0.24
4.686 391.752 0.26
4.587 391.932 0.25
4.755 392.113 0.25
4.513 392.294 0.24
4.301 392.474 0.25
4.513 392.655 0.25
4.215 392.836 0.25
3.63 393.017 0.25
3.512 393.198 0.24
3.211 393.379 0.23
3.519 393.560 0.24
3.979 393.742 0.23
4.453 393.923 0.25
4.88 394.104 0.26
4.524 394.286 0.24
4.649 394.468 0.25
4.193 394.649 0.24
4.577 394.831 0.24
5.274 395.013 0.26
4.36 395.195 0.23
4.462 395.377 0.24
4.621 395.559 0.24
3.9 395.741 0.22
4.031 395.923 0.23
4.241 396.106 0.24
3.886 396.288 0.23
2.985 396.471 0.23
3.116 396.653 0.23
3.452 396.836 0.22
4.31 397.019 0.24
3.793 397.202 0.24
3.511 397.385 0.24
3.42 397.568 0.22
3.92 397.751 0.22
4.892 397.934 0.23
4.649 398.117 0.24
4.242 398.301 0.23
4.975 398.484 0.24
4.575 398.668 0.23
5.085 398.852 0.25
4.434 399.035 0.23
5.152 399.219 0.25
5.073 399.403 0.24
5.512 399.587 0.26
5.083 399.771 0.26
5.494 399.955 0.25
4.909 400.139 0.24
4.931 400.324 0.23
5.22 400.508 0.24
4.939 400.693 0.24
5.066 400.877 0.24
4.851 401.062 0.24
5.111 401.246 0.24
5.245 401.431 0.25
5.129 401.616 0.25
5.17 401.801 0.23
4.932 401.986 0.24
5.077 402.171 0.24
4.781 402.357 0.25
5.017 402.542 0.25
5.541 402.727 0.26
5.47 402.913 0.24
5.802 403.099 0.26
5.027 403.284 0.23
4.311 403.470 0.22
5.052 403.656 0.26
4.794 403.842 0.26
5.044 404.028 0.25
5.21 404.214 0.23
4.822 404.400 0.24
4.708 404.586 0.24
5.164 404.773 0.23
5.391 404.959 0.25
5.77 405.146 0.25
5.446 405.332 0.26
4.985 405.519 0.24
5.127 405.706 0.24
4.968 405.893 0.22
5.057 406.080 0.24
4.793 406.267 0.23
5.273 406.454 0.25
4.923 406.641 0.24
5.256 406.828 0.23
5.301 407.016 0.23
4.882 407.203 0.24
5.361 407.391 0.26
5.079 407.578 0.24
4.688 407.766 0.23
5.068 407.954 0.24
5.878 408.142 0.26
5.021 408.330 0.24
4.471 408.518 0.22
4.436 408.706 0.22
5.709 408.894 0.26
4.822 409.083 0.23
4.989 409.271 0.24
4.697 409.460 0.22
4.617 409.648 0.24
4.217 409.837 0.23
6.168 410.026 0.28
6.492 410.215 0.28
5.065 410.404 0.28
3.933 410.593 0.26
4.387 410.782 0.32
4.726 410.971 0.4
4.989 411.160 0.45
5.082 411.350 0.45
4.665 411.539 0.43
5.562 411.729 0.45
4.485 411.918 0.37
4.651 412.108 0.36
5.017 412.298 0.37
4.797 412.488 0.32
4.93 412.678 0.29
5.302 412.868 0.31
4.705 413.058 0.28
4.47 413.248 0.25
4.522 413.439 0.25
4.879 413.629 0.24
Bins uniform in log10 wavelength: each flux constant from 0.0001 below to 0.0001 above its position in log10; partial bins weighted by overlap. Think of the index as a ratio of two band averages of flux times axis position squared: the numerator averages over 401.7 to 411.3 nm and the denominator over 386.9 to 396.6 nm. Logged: 1.27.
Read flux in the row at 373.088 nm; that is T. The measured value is 7.982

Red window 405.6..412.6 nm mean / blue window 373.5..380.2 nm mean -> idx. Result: 1.2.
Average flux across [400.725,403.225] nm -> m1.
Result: 5.16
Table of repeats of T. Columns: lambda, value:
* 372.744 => 13.16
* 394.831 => 4.577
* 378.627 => 4.561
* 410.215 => 6.492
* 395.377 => 4.462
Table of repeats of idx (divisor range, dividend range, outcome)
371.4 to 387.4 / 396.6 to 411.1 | 1.11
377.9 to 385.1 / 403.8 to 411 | 1.21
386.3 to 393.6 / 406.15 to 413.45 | 1.14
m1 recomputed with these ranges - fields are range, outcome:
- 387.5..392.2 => 4.37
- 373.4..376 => 3.9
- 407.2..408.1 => 5.08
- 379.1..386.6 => 4.2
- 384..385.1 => 4.17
